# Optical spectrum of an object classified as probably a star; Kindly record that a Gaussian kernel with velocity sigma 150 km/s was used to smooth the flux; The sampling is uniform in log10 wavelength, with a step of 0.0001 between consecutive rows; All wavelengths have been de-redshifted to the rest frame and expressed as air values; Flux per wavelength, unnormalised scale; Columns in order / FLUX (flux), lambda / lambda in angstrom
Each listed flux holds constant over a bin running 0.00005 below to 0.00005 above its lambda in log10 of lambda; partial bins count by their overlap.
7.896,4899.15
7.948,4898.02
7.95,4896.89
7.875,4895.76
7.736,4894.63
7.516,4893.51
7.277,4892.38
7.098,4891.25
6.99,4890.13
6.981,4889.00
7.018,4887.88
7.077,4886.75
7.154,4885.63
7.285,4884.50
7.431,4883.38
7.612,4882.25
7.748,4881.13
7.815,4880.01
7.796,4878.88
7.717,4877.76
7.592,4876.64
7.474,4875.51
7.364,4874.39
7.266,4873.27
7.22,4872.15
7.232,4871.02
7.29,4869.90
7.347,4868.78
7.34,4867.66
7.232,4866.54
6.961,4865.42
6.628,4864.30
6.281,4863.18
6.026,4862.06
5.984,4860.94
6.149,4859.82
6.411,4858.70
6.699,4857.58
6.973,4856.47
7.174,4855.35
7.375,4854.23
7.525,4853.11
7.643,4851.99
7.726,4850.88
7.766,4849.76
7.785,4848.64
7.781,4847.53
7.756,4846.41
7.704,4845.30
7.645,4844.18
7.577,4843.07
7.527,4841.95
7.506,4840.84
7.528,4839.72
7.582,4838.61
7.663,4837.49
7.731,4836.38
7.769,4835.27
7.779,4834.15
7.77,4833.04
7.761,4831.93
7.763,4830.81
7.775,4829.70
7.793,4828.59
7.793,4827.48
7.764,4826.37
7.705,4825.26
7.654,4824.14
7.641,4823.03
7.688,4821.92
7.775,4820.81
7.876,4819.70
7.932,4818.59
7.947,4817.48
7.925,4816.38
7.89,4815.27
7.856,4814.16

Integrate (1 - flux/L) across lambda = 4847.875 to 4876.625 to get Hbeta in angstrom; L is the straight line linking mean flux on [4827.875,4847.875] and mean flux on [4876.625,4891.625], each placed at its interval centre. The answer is 1.67 angstrom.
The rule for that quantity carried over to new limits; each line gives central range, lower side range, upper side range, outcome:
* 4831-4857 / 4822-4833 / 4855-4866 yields -1.80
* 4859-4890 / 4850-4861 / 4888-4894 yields -0.17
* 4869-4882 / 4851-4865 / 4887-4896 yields -0.85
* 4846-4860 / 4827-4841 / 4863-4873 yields 0.11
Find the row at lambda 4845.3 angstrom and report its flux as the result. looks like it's 7.704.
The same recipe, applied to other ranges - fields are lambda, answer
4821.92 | 7.688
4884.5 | 7.285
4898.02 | 7.948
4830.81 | 7.763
